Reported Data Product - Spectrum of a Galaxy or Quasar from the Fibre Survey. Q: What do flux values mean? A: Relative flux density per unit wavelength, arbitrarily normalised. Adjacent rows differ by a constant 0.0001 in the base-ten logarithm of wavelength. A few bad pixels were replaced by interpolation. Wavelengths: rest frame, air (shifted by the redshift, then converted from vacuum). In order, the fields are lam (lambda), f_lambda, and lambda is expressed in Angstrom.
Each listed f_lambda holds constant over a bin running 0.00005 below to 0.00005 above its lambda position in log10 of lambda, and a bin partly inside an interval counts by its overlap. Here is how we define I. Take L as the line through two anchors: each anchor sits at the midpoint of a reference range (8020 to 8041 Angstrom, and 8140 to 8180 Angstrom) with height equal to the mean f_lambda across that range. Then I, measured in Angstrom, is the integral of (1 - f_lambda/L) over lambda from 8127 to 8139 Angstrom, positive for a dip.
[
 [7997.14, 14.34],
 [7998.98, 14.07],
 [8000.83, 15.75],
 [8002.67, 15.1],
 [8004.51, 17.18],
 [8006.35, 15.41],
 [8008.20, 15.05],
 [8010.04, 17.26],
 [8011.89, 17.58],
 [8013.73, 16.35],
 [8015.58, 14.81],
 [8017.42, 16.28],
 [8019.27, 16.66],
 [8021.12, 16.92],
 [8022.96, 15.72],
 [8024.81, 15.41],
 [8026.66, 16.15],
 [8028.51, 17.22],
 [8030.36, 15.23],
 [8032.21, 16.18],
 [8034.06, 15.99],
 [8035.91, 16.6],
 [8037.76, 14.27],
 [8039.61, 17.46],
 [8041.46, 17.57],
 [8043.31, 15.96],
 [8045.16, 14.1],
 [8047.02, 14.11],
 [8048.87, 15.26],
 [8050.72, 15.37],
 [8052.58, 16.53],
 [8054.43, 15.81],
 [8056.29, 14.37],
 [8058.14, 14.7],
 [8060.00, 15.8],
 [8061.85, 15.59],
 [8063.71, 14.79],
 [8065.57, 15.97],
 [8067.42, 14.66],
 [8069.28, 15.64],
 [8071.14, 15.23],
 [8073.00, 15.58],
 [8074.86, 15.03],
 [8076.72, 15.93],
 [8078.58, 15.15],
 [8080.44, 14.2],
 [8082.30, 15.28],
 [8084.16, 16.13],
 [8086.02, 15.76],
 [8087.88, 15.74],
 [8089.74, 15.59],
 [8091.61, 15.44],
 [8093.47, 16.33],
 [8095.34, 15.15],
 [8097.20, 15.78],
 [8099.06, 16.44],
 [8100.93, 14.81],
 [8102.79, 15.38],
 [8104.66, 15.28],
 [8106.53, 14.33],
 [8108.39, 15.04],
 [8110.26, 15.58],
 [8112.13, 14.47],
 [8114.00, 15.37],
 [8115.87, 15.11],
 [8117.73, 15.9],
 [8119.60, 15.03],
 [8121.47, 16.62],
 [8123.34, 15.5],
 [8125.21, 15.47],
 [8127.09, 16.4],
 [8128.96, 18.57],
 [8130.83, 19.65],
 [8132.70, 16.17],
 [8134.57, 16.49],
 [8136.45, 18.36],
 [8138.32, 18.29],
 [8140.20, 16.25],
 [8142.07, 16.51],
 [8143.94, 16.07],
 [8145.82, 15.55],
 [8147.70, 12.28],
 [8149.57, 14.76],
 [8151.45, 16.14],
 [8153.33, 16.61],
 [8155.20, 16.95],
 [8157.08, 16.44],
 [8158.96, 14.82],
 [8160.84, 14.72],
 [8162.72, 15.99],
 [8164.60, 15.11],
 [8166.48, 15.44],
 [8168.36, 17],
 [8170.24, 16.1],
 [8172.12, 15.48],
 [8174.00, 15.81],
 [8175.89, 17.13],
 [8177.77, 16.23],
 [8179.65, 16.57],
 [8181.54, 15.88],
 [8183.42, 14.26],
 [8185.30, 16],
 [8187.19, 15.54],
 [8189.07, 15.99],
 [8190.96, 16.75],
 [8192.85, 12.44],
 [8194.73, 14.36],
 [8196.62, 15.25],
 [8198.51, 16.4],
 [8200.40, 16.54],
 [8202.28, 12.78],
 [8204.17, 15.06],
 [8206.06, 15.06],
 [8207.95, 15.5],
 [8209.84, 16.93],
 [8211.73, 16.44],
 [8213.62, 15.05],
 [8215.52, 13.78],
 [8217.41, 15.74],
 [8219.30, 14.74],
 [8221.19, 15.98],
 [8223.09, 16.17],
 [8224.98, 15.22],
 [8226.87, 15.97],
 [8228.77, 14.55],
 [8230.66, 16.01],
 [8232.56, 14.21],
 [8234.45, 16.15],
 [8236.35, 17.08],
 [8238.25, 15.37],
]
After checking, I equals -1.4 Angstrom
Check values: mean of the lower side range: 16.1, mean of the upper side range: 15.8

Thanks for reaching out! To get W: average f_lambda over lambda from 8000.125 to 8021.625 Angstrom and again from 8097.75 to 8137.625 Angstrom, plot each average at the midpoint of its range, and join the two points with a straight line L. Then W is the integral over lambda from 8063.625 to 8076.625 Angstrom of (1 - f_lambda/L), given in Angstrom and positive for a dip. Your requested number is 0.6 Angstrom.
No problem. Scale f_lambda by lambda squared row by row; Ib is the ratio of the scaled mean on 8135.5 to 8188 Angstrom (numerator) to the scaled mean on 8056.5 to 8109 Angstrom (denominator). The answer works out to 1.1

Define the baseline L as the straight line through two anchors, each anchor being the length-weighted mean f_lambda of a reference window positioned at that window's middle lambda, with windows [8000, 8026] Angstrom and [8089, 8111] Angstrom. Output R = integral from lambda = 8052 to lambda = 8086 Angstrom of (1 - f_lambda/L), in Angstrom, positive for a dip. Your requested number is 0.7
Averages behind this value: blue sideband 16.1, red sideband 15.4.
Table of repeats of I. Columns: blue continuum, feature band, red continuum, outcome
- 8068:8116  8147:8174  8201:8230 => -0.48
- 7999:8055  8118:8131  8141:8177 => -0.61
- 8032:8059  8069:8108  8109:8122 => 0.12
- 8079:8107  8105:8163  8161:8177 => -0.94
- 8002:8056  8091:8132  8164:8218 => -0.16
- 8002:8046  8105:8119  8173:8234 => 0.59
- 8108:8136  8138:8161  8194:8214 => 0.20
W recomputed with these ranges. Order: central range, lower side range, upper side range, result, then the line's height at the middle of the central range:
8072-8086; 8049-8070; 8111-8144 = 0.30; 15.7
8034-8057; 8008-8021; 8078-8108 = 0.52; 16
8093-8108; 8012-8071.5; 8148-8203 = 0.28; 15.7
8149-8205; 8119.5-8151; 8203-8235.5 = 1.00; 15.9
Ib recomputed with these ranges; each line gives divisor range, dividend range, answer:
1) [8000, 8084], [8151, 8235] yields 1.03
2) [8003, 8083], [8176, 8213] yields 1.02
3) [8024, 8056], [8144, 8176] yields 1.02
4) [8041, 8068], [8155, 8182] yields 1.07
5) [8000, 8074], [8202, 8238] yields 1.02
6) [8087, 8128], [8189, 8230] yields 1.01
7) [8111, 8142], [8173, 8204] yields 0.95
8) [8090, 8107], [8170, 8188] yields 1.05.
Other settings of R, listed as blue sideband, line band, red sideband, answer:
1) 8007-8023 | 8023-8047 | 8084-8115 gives 0.3 Angstrom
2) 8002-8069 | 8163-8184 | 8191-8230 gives -0.8 Angstrom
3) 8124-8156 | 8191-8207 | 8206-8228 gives 0.9 Angstrom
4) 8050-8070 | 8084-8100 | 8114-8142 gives 0.2 Angstrom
